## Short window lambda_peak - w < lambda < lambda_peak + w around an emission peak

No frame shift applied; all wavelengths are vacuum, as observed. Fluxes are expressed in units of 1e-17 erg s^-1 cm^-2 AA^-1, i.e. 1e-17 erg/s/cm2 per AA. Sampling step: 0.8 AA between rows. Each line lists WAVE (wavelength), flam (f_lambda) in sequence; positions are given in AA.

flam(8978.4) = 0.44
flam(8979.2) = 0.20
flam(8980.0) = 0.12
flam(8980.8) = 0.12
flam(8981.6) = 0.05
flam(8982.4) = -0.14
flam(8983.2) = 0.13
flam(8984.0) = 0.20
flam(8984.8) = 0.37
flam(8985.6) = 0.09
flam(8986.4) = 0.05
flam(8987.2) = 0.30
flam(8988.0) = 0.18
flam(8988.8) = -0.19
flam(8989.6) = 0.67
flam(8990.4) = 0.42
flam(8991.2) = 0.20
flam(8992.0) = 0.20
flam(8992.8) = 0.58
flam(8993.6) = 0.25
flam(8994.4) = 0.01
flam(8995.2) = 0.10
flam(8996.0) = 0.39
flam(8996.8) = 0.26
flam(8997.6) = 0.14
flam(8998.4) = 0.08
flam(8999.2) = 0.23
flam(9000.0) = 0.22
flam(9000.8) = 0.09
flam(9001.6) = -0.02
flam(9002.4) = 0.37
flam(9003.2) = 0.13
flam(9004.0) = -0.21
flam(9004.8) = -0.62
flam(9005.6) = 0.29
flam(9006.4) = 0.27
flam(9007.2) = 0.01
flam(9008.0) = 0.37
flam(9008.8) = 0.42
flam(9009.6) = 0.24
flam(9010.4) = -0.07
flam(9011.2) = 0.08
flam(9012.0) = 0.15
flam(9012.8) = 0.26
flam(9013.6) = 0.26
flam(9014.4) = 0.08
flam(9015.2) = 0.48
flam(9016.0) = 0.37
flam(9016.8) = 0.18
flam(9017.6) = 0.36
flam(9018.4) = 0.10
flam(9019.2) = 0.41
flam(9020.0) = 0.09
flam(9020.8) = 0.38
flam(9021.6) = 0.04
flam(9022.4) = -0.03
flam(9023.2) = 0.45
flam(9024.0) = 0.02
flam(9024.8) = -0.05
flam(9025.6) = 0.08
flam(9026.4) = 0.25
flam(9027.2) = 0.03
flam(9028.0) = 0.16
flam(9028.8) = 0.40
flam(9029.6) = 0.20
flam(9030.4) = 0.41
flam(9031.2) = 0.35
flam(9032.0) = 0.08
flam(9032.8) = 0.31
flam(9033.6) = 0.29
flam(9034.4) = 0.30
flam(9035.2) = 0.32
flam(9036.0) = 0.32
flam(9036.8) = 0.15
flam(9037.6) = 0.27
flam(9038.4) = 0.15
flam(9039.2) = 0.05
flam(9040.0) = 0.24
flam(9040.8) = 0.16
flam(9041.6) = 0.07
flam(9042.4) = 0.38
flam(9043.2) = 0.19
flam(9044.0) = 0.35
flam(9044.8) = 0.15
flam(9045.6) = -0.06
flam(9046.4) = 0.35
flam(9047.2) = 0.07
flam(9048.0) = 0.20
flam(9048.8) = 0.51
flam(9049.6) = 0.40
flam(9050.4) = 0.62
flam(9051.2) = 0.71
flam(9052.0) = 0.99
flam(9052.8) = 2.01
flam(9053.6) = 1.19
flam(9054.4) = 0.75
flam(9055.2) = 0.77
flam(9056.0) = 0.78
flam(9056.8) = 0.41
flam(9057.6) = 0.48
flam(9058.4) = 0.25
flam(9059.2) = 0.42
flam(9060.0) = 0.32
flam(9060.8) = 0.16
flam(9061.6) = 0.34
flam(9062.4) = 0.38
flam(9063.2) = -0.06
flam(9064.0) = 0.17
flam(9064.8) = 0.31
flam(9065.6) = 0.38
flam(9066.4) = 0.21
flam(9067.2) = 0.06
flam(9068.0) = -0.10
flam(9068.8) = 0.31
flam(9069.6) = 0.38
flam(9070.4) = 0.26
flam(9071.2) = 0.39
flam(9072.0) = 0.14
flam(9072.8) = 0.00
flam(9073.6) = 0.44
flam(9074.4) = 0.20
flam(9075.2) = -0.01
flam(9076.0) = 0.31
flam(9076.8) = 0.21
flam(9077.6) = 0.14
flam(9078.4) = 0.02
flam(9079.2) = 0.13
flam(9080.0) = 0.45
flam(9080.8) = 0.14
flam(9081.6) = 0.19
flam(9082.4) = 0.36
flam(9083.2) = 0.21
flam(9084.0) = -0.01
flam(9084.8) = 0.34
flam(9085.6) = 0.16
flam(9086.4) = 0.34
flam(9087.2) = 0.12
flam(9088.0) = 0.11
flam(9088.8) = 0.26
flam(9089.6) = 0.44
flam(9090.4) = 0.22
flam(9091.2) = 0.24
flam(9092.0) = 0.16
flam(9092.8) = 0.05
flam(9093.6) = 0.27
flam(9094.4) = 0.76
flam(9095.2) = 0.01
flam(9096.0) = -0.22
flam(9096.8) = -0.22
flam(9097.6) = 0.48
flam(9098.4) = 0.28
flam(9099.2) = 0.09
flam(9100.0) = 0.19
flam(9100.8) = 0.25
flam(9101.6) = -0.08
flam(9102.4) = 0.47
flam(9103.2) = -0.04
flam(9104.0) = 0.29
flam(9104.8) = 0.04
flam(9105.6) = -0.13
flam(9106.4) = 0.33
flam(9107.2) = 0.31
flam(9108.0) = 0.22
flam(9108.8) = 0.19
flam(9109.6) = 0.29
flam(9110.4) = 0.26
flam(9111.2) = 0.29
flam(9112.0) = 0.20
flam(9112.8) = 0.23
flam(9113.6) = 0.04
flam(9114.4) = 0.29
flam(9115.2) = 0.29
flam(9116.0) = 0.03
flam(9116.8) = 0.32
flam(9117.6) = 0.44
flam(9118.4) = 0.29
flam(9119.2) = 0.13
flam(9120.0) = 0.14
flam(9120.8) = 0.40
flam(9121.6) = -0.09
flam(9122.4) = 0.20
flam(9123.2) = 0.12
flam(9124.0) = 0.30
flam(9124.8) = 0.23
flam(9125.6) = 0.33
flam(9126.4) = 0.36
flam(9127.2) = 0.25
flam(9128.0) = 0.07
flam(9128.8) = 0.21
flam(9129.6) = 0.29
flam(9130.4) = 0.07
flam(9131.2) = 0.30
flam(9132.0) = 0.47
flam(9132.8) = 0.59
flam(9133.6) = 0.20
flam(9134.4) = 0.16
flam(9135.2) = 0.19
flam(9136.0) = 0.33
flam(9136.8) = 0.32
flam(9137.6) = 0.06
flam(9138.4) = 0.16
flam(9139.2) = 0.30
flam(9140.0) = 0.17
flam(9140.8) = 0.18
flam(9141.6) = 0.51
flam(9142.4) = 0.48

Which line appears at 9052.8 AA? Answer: Hgamma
